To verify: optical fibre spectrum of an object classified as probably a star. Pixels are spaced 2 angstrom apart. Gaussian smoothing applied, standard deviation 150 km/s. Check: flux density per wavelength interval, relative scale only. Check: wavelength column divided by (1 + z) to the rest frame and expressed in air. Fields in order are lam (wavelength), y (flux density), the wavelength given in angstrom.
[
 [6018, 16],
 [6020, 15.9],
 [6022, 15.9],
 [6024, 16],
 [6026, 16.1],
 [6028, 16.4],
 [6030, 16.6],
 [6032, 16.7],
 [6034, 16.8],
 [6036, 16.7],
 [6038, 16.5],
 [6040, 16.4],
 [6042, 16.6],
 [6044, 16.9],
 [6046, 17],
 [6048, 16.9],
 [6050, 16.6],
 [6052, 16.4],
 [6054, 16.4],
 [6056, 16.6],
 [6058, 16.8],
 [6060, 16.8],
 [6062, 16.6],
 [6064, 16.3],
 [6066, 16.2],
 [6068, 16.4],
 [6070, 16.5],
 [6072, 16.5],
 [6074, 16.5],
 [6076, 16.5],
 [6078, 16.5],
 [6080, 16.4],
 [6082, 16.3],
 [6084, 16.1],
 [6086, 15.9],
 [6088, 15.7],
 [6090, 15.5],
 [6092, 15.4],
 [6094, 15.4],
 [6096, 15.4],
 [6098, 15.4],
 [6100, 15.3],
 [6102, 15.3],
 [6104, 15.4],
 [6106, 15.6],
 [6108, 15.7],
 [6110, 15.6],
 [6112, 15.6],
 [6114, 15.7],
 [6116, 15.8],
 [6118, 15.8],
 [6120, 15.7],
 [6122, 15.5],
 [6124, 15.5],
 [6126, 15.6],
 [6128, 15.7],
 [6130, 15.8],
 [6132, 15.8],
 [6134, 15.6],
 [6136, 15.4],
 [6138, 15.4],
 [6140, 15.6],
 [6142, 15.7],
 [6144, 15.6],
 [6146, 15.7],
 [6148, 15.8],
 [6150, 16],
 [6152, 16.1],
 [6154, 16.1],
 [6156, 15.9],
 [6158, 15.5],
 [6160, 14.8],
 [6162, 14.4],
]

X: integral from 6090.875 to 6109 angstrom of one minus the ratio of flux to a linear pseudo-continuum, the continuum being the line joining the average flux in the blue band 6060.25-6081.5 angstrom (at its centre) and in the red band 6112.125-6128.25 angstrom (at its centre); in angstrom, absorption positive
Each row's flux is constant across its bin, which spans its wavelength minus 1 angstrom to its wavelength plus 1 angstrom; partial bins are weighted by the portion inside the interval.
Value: 0.6 angstrom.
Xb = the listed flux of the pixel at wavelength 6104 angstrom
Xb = 15.4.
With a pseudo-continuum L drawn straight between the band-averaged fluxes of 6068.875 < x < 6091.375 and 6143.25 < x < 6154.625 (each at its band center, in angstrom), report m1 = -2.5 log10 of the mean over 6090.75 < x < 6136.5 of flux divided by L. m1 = 0.03 mag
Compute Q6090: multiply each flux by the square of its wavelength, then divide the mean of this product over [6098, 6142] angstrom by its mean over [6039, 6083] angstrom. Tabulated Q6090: 0.96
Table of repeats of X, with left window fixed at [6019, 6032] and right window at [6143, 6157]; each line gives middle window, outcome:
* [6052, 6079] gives -0.69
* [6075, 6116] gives 0.73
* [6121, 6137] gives 0.33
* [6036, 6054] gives -0.56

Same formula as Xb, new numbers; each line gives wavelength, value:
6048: 16.9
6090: 15.5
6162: 14.4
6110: 15.6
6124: 15.5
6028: 16.4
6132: 15.8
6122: 15.5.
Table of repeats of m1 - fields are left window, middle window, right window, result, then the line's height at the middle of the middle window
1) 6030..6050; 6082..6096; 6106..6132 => 0.025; 16.1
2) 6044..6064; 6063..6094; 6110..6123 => 0.009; 16.3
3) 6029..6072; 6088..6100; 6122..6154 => 0.049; 16.2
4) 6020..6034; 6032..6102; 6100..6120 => -0.022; 16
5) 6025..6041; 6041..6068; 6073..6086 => -0.011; 16.4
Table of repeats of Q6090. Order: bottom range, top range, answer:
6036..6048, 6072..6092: 0.98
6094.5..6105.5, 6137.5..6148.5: 1.03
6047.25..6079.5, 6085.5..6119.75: 0.95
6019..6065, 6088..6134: 0.96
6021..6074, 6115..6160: 0.98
